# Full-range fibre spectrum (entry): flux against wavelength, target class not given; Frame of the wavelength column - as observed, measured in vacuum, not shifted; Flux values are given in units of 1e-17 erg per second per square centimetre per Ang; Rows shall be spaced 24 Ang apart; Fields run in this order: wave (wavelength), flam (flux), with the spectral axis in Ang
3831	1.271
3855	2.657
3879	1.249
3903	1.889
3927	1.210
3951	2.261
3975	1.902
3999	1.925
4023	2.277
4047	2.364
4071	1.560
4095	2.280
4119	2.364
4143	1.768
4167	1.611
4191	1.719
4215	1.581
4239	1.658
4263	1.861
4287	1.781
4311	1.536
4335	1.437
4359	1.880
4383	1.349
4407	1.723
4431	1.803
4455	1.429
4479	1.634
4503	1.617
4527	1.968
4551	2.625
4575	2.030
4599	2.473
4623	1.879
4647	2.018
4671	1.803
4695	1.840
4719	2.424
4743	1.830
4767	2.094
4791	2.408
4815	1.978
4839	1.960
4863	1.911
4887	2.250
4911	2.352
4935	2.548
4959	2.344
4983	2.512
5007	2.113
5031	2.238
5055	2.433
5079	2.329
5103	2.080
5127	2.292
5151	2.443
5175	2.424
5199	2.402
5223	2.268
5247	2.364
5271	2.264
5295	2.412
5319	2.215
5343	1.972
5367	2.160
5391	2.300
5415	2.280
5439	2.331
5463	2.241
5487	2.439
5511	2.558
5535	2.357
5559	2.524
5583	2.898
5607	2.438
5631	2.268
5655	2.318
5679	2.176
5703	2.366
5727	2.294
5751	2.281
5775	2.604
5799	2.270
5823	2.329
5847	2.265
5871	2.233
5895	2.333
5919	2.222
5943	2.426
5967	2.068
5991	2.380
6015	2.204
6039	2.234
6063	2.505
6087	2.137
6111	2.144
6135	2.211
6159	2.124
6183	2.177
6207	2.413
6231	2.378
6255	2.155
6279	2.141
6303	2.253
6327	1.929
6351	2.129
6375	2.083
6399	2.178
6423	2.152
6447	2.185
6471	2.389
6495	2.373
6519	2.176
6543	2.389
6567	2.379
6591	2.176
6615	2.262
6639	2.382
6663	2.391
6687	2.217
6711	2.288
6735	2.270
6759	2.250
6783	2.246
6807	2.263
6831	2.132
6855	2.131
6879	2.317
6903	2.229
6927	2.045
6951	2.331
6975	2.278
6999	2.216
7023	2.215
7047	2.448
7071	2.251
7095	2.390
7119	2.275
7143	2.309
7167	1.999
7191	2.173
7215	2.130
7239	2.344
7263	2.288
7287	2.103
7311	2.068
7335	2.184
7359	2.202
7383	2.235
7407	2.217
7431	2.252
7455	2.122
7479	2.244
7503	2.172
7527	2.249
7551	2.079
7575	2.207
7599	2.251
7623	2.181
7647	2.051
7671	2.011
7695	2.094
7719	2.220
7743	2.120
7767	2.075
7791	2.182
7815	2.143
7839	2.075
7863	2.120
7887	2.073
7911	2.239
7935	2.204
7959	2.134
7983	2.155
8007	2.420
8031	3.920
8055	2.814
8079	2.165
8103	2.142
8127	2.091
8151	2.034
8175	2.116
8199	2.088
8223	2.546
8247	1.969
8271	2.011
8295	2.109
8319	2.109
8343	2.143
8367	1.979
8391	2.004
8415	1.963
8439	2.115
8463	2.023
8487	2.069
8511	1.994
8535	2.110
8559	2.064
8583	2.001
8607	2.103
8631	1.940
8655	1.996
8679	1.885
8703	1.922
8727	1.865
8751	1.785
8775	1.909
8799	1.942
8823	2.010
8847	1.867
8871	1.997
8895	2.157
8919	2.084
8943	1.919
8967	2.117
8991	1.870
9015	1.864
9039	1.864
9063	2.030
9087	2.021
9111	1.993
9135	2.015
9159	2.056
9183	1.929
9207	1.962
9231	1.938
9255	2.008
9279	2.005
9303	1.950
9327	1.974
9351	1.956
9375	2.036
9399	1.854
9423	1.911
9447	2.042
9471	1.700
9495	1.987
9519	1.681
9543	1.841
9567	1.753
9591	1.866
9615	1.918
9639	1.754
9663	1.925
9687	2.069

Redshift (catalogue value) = 0.22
